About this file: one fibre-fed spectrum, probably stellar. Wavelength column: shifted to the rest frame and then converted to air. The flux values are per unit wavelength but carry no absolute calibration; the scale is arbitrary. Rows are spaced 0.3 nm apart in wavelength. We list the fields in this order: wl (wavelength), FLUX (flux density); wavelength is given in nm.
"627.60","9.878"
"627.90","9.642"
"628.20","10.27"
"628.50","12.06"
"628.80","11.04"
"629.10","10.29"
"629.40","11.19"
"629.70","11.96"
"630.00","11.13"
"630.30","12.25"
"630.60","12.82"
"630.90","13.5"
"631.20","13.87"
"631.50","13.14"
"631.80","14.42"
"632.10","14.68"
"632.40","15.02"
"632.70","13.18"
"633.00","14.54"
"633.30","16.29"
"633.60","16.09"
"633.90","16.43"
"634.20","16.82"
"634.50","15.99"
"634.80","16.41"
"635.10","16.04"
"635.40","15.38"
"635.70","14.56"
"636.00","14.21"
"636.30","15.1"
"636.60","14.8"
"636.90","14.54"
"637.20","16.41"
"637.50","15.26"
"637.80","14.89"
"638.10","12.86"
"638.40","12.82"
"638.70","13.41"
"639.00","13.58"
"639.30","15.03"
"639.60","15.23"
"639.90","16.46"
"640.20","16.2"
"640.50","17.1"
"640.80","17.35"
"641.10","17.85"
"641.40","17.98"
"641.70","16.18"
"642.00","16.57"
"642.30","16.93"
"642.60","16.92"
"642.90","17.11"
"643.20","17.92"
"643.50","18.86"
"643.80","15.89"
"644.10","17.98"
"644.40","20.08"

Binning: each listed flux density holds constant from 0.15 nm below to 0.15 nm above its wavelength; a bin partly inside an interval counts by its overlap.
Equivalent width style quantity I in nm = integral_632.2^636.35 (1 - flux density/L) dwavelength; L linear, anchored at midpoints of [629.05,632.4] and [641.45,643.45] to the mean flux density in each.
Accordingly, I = -0.388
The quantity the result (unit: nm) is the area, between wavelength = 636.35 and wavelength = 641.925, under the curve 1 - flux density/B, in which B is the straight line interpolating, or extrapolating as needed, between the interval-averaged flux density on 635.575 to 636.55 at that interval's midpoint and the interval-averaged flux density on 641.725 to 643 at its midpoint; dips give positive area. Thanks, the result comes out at 0.09 nm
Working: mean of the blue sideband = 14.6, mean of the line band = 15.5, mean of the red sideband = 16.8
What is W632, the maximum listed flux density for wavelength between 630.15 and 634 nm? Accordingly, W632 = 16.43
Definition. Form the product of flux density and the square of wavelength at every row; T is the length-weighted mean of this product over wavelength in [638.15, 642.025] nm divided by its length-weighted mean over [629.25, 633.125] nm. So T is 1.23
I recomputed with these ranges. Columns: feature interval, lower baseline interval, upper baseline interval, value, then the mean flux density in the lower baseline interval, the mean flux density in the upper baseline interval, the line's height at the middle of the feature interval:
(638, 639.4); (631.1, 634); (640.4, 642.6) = 0.25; 14.8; 17.1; 16.4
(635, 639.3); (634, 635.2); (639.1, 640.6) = 0.42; 16.3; 15.9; 16.1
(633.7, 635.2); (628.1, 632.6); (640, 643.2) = -0.23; 12.5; 17.1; 14.2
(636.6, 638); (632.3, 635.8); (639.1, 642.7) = 0.08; 15.6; 16.6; 16.1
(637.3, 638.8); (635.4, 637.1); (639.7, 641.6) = 0.17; 14.8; 17.1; 15.7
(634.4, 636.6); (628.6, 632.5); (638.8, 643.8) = -0.13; 12.7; 16.6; 14.5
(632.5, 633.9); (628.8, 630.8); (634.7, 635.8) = -0.10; 11.6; 15.6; 14.1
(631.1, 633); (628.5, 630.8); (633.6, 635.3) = -0.02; 11.6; 16.3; 13.9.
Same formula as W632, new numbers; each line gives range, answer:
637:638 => 16.41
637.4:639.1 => 15.26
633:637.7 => 16.82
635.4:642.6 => 17.98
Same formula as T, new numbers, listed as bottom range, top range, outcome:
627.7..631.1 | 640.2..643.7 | 1.56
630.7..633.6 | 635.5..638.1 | 1.05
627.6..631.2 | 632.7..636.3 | 1.38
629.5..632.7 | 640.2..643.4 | 1.34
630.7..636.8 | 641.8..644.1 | 1.18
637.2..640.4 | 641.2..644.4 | 1.20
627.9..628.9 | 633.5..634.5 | 1.53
